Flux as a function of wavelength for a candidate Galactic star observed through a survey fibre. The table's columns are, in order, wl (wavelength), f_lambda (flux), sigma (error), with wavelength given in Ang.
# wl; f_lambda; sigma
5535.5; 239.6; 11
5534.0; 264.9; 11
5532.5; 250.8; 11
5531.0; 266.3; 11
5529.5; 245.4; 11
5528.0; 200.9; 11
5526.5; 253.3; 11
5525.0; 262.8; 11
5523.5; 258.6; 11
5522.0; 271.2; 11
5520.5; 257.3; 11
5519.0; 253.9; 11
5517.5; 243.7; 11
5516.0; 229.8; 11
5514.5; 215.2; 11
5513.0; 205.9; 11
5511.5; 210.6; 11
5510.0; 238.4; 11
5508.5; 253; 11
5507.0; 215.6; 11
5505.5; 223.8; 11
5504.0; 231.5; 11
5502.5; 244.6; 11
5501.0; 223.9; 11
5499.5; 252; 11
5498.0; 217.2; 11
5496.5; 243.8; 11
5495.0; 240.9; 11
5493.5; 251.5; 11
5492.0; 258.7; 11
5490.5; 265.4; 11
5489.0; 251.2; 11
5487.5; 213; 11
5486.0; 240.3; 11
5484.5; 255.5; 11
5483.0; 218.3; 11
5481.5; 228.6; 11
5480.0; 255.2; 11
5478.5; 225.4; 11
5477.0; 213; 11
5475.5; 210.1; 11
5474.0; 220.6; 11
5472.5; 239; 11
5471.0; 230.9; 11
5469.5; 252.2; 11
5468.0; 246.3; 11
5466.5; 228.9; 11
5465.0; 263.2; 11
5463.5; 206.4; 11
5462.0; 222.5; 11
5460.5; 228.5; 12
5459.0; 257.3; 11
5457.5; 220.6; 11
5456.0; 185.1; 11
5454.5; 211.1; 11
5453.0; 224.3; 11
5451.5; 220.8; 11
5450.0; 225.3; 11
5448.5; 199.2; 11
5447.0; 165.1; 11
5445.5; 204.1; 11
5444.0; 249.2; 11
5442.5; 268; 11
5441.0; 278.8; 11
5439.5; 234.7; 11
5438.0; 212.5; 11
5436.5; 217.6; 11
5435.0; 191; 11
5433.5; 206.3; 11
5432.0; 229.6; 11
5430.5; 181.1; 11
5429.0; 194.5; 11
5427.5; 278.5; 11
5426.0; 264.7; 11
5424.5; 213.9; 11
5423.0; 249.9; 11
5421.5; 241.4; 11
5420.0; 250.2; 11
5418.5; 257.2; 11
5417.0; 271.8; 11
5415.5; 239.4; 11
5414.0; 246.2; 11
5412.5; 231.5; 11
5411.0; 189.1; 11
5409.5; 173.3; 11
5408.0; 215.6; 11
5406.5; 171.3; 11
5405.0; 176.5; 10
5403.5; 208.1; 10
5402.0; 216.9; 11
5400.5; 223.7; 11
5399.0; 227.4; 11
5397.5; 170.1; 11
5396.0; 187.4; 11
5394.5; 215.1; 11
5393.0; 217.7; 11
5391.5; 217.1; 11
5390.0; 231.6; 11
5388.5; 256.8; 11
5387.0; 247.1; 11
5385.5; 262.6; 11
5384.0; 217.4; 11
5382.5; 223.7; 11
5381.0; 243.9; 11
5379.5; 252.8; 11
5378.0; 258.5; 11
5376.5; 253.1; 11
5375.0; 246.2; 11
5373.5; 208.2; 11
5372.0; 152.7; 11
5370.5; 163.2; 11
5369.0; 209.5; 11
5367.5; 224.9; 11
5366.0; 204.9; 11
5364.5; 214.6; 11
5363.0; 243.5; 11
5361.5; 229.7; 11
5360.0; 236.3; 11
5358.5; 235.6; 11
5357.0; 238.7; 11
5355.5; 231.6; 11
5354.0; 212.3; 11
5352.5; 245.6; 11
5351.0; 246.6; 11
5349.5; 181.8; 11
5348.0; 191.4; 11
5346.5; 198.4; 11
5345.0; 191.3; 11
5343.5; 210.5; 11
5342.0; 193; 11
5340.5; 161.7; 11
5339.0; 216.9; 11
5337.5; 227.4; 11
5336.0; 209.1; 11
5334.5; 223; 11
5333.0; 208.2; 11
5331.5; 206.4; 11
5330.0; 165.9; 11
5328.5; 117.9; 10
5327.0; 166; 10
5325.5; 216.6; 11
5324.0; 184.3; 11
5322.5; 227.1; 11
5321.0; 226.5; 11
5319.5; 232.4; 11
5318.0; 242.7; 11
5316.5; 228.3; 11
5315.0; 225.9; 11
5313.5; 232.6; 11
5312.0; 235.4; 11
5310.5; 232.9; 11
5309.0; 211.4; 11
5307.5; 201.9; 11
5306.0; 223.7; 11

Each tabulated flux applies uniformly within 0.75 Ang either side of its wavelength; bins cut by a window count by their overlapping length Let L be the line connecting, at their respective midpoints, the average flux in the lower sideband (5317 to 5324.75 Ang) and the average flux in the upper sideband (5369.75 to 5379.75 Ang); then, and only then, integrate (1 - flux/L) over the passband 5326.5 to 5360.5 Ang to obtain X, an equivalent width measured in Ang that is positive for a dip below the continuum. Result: 2.4 Ang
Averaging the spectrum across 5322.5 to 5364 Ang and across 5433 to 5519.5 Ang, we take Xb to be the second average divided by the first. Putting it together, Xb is 1.11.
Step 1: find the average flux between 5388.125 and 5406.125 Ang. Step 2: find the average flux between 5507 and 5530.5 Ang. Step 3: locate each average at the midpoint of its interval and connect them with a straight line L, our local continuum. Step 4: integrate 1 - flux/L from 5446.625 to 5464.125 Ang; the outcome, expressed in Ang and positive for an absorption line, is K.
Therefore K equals 0.7 Ang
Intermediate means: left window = 211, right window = 240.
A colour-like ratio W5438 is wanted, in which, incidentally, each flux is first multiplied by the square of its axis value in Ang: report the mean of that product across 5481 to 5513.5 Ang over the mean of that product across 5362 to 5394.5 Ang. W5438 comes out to 1.09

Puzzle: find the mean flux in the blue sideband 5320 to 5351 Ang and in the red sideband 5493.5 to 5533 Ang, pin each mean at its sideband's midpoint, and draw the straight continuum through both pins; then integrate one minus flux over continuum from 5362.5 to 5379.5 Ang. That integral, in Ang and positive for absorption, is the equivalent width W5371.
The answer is -1.0 Ang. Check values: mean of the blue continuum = 198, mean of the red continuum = 239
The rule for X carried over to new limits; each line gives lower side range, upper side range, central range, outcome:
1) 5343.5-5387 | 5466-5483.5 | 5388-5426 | 0.8 Ang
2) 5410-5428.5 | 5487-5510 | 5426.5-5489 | 3.9 Ang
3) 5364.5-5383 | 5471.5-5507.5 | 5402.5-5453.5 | 0.9 Ang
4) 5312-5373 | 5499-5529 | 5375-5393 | -2.1 Ang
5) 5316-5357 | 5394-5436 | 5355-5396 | -2.7 Ang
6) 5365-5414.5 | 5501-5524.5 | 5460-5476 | -0.2 Ang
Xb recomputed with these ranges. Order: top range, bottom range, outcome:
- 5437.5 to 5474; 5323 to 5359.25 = 1.12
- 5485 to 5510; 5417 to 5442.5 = 1.02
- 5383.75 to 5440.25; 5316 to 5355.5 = 1.08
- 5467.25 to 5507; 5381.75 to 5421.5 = 1.07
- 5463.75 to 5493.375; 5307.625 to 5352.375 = 1.14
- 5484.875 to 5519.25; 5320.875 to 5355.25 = 1.17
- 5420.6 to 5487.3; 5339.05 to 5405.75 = 1.04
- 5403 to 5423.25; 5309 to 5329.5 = 1.05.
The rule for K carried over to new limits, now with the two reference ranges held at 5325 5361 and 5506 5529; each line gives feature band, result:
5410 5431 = -1.6 Ang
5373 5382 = -1.4 Ang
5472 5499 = -0.5 Ang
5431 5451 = 0.2 Ang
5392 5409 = 1.1 Ang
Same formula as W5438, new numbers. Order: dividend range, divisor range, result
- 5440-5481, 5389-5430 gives 1.05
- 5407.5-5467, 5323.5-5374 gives 1.14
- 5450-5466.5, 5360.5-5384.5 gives 1.04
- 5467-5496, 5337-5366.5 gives 1.16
